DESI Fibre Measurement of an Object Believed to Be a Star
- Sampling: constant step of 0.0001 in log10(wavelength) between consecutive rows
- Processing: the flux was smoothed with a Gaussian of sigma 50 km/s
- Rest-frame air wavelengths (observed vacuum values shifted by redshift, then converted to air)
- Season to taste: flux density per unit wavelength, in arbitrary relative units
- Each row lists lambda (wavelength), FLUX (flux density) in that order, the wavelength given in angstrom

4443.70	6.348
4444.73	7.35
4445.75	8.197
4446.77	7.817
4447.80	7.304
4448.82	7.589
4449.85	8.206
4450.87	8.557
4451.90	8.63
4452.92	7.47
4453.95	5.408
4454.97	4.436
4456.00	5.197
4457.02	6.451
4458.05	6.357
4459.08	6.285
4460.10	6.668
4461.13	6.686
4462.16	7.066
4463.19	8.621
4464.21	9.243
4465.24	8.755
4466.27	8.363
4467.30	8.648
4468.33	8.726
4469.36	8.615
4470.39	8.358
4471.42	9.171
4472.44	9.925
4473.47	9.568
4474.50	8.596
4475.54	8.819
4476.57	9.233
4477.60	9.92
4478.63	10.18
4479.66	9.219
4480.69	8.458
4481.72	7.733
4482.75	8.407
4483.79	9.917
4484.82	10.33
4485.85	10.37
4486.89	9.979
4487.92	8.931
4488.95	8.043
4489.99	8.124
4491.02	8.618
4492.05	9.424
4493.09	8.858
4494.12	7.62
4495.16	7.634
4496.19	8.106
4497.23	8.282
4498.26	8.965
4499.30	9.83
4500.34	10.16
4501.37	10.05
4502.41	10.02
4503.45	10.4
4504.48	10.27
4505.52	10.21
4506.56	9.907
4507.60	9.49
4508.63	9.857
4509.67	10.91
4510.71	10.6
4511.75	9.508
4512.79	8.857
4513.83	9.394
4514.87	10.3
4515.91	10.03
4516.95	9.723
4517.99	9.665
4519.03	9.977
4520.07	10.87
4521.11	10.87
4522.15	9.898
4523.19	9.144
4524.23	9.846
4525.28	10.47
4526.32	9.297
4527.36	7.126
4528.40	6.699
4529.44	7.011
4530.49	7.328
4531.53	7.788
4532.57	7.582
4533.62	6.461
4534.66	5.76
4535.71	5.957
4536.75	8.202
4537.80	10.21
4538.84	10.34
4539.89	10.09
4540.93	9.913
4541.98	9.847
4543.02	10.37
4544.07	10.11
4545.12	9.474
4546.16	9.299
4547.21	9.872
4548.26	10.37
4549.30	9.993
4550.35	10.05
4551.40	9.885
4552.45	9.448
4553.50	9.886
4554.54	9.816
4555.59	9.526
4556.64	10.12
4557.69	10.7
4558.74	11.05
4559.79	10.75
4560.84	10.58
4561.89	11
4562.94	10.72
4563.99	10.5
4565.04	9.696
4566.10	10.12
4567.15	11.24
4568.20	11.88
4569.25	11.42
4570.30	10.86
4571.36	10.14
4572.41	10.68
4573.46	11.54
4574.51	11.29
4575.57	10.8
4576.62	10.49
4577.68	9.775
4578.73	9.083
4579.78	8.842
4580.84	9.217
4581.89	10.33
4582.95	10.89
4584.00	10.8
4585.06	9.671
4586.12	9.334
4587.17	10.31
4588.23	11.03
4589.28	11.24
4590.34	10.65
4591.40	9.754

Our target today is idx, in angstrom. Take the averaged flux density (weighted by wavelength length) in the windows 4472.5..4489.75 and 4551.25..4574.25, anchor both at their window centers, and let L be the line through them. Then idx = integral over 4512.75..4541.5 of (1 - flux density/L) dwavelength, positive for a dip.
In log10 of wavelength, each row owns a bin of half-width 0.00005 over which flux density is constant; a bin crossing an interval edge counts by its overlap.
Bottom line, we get 3.1 angstrom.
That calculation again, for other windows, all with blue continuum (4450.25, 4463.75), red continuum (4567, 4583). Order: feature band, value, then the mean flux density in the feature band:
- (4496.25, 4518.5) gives -3.8 angstrom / 9.79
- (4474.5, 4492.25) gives -3.6 angstrom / 9.14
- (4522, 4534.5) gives 1.3 angstrom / 8.1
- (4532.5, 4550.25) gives 0.7 angstrom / 9.11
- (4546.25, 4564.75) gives -0.6 angstrom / 10.2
